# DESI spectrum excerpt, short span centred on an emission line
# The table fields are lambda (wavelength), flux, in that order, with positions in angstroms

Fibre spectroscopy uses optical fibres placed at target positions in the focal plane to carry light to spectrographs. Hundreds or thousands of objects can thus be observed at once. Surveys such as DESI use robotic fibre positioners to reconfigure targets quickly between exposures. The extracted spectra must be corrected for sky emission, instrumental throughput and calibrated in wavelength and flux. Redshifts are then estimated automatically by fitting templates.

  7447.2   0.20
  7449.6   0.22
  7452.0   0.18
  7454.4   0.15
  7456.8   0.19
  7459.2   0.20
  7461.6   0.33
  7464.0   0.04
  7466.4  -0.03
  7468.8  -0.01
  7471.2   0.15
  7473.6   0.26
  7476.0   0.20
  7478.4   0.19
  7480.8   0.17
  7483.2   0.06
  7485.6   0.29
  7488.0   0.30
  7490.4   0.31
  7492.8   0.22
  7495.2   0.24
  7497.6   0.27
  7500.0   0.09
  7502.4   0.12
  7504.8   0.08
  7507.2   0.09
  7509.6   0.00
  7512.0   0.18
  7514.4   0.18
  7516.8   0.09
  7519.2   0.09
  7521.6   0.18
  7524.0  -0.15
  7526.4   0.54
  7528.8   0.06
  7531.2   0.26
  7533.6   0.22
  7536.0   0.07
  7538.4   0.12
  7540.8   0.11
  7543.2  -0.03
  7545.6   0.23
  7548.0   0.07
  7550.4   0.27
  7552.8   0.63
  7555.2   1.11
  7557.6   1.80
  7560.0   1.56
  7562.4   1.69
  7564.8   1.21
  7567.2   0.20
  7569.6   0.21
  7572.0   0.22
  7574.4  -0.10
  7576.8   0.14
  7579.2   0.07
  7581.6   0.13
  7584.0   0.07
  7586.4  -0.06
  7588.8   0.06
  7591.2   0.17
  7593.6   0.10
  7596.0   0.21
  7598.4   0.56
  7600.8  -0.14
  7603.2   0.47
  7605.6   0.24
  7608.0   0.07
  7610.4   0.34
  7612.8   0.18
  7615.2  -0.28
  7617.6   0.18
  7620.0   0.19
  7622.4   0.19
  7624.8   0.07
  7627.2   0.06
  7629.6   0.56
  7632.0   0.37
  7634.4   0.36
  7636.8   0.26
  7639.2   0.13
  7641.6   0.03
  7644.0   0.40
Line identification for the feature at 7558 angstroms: [O II]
